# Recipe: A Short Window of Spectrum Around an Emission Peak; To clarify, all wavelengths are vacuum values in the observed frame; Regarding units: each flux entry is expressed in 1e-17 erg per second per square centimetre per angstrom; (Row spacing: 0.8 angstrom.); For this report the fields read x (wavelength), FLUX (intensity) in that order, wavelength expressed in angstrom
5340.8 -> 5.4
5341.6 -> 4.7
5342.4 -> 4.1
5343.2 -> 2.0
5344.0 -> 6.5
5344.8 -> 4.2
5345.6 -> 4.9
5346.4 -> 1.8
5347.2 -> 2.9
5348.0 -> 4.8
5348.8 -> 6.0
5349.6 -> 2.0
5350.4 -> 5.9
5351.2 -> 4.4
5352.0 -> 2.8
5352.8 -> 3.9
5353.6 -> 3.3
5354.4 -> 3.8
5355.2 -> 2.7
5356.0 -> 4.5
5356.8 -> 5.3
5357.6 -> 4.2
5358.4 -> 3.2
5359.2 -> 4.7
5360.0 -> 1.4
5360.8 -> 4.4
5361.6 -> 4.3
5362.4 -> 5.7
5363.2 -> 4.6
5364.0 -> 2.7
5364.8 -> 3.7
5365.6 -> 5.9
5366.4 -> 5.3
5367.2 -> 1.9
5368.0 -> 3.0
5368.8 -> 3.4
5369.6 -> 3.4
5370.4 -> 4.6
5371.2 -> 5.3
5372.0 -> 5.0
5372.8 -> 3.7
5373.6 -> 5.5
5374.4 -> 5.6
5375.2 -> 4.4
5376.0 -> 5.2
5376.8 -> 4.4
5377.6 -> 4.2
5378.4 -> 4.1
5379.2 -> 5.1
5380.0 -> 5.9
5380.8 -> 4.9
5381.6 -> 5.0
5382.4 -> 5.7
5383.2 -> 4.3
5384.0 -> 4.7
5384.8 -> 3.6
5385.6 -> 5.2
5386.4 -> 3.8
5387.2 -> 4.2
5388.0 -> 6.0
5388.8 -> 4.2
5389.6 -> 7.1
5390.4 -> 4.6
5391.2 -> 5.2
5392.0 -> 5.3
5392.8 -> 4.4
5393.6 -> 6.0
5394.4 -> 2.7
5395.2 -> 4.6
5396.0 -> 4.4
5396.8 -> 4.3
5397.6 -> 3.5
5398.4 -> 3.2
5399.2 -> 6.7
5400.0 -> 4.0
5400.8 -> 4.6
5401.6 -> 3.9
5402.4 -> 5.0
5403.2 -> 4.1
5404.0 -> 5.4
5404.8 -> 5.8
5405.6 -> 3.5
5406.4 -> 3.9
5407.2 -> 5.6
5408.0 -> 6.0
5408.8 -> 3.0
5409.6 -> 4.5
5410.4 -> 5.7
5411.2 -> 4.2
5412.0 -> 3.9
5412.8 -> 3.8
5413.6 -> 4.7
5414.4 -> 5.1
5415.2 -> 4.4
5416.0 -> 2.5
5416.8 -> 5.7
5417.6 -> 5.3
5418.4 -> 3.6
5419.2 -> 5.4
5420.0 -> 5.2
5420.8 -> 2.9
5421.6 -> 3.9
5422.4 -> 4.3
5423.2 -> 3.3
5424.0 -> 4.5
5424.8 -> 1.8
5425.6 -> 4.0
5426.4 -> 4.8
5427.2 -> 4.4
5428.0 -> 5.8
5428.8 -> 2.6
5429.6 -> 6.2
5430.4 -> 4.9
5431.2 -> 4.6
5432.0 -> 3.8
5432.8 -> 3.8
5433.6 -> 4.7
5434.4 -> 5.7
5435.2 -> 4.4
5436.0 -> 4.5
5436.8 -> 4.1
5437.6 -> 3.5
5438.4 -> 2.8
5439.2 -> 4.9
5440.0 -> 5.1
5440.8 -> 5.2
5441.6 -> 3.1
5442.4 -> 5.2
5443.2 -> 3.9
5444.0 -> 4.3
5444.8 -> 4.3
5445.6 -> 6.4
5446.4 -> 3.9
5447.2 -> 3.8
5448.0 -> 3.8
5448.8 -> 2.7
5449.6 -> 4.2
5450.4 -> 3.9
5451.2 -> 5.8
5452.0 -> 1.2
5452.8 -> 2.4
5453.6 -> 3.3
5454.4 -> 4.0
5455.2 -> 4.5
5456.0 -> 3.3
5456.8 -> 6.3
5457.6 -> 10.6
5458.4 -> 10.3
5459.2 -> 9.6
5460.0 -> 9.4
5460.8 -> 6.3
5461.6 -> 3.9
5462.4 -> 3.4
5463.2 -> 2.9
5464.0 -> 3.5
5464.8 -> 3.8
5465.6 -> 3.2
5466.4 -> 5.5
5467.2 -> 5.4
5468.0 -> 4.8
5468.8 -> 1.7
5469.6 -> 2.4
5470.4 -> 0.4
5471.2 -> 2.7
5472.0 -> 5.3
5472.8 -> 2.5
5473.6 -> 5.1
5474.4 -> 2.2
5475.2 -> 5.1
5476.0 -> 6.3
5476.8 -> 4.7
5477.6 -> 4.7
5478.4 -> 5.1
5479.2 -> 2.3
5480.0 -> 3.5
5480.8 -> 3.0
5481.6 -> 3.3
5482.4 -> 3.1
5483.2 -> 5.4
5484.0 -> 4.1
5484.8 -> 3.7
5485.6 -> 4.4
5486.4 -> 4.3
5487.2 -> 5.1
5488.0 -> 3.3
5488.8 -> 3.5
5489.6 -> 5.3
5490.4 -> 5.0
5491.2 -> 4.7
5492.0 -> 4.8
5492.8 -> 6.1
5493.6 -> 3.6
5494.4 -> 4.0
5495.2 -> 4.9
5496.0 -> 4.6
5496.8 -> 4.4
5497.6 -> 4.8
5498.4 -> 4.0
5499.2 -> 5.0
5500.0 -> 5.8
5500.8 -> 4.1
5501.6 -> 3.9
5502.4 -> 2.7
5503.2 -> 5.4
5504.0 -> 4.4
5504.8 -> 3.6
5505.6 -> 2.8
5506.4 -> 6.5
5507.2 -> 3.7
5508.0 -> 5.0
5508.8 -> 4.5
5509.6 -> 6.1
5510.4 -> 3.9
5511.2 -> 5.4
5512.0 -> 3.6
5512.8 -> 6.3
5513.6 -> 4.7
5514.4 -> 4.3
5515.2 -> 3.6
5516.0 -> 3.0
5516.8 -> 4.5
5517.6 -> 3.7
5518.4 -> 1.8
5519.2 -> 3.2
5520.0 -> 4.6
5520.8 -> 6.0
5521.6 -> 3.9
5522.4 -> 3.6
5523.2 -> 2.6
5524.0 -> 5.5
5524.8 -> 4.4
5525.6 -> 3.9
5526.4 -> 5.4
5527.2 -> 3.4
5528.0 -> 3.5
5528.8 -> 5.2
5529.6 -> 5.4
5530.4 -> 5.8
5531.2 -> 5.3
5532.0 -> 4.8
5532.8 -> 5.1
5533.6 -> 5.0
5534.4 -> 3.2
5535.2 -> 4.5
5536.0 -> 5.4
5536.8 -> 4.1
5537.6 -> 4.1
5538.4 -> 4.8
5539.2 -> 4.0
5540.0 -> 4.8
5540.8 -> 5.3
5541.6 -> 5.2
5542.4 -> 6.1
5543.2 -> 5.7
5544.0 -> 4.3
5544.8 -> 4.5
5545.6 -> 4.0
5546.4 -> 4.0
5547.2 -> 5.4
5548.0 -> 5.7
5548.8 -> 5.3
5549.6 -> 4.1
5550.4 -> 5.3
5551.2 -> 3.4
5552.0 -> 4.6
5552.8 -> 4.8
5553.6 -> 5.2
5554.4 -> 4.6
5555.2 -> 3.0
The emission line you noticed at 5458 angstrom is H-beta 4861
